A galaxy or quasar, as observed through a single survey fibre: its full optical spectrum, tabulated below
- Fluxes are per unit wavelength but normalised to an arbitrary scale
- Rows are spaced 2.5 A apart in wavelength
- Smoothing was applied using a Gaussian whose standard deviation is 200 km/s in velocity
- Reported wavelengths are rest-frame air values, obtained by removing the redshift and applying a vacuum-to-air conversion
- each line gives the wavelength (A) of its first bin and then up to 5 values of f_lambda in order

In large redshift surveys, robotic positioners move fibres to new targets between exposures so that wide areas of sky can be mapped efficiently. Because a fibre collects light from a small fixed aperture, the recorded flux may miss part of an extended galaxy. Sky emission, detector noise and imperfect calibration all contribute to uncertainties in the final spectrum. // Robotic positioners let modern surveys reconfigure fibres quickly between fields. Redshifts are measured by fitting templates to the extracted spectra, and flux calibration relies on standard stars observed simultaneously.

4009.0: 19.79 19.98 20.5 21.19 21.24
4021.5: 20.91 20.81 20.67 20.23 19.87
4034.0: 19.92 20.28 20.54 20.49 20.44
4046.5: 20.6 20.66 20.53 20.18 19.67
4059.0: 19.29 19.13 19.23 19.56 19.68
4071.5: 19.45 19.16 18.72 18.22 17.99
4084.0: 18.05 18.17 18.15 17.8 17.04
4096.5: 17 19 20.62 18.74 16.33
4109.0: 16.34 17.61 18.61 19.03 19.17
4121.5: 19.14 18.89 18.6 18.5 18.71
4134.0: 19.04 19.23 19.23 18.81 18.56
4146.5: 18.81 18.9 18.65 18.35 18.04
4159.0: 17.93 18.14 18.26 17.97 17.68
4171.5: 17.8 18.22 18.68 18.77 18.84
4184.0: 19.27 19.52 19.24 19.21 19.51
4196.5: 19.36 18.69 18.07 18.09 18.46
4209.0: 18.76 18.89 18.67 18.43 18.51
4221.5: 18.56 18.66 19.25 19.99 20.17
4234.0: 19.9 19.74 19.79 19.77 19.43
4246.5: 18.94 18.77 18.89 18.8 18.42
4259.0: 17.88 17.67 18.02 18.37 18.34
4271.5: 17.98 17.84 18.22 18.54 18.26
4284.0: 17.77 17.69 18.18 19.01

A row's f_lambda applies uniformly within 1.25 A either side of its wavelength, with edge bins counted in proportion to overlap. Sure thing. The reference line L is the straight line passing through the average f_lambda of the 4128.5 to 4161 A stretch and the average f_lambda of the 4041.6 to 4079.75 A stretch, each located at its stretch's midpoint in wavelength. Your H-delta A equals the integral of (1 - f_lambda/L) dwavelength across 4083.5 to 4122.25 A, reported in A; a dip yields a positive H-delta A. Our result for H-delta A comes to 2.0 A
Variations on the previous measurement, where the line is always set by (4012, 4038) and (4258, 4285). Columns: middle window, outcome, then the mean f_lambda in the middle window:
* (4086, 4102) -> 1.38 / 18.1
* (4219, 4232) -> -0.46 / 19.2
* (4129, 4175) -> 1.94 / 18.5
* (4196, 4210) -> 0.18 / 18.5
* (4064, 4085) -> 1.22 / 18.9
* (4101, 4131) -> 1.86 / 18.4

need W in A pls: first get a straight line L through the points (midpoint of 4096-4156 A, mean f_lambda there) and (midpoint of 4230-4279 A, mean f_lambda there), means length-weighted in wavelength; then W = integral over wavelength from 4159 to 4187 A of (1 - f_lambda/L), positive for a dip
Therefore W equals 0.37 A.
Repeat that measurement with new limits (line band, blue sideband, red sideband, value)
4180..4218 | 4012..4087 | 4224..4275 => 0.6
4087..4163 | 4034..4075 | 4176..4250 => 4.4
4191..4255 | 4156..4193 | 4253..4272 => -2.5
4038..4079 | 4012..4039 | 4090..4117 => -0.7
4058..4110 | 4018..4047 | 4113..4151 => 3.2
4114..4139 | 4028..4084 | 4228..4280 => 0.6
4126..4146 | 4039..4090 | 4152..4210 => 0.0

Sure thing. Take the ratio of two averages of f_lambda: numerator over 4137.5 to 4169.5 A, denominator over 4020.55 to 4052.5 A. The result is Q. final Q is 0.90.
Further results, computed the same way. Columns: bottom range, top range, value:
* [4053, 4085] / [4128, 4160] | 0.98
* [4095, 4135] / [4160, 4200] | 1.01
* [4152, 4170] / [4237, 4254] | 1.06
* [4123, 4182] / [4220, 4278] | 1.02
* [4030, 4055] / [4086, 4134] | 0.90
